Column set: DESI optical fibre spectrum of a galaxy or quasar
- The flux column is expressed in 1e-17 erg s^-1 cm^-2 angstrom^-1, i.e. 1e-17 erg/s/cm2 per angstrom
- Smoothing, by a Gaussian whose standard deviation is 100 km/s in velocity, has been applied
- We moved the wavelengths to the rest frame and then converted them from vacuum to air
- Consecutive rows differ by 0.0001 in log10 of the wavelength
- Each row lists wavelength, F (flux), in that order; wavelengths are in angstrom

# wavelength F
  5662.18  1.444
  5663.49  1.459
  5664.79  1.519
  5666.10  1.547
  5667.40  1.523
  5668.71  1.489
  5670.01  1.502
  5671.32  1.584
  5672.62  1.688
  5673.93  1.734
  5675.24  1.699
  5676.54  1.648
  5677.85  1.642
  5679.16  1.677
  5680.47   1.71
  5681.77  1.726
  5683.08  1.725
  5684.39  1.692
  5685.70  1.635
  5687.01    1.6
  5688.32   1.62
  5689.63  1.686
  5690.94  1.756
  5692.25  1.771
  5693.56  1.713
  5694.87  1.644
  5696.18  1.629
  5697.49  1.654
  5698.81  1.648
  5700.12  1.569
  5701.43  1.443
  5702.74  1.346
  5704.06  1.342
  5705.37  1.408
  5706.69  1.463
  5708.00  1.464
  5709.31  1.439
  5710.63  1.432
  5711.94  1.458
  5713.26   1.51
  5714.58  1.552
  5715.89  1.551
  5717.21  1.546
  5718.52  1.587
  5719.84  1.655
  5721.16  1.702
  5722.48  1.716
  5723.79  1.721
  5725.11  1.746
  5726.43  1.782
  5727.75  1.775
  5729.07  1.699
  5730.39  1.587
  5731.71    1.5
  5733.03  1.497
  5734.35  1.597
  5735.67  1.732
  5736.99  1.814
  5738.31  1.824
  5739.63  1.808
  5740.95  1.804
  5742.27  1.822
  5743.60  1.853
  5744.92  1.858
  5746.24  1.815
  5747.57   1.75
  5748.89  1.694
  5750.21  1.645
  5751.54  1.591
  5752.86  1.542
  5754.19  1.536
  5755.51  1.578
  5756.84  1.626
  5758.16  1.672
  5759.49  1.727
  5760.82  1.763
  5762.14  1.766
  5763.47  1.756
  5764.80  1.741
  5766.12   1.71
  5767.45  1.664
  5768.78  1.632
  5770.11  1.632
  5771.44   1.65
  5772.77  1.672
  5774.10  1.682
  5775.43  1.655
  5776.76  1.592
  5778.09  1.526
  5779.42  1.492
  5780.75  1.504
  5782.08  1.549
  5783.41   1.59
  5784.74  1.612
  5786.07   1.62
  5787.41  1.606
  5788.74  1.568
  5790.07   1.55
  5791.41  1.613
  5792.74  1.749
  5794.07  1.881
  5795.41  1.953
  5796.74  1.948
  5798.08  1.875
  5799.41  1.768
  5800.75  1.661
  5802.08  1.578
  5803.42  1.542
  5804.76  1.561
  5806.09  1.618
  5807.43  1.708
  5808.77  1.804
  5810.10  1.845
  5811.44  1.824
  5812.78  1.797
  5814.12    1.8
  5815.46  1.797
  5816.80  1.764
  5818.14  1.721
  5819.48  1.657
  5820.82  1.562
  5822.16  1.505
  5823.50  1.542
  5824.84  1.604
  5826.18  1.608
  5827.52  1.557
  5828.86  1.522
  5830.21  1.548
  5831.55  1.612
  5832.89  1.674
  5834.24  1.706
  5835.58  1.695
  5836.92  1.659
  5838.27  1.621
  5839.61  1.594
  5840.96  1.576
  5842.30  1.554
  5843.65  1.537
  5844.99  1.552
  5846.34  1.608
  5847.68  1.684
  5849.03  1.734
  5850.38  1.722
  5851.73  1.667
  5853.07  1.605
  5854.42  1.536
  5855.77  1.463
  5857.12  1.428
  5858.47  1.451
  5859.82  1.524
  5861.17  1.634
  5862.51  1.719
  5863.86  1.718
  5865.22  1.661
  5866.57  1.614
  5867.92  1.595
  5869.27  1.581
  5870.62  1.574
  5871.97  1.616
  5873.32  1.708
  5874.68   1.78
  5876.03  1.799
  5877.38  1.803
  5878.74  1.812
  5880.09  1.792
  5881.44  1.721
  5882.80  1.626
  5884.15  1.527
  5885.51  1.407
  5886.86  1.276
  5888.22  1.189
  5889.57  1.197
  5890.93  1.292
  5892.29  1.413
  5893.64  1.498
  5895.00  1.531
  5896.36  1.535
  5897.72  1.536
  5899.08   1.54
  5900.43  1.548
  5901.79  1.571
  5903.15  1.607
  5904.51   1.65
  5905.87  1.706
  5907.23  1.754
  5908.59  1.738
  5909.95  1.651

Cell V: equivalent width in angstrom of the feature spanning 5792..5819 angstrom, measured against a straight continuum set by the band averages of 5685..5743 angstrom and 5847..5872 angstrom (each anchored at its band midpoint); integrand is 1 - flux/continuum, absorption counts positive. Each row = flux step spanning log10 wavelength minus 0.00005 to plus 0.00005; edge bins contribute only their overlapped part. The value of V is -2.5 angstrom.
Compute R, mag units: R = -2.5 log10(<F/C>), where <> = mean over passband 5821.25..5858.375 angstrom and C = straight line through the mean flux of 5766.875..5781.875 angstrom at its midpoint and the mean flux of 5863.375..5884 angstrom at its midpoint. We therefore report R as 0.044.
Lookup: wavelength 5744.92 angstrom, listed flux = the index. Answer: 1.858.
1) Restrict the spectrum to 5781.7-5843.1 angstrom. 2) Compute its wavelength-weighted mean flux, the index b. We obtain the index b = 1.67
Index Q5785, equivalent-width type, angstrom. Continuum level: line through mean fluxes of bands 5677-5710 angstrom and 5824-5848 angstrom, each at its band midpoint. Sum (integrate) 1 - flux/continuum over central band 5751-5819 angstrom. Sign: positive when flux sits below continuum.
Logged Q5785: -3.21 angstrom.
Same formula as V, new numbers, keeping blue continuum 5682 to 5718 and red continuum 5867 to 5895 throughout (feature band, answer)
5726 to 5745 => -1.9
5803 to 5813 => -1.0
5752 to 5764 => -0.7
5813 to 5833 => -0.9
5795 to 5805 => -1.1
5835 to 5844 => -0.3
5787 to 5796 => -0.8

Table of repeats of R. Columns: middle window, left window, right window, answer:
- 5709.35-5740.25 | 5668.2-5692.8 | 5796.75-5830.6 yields 0.02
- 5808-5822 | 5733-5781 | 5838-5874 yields -0.07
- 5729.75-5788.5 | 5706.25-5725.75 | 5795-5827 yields -0.02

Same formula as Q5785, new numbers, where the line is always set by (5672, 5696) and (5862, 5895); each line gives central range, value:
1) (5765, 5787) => 0.28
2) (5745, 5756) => -0.05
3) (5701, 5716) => 2.02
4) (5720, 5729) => -0.38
